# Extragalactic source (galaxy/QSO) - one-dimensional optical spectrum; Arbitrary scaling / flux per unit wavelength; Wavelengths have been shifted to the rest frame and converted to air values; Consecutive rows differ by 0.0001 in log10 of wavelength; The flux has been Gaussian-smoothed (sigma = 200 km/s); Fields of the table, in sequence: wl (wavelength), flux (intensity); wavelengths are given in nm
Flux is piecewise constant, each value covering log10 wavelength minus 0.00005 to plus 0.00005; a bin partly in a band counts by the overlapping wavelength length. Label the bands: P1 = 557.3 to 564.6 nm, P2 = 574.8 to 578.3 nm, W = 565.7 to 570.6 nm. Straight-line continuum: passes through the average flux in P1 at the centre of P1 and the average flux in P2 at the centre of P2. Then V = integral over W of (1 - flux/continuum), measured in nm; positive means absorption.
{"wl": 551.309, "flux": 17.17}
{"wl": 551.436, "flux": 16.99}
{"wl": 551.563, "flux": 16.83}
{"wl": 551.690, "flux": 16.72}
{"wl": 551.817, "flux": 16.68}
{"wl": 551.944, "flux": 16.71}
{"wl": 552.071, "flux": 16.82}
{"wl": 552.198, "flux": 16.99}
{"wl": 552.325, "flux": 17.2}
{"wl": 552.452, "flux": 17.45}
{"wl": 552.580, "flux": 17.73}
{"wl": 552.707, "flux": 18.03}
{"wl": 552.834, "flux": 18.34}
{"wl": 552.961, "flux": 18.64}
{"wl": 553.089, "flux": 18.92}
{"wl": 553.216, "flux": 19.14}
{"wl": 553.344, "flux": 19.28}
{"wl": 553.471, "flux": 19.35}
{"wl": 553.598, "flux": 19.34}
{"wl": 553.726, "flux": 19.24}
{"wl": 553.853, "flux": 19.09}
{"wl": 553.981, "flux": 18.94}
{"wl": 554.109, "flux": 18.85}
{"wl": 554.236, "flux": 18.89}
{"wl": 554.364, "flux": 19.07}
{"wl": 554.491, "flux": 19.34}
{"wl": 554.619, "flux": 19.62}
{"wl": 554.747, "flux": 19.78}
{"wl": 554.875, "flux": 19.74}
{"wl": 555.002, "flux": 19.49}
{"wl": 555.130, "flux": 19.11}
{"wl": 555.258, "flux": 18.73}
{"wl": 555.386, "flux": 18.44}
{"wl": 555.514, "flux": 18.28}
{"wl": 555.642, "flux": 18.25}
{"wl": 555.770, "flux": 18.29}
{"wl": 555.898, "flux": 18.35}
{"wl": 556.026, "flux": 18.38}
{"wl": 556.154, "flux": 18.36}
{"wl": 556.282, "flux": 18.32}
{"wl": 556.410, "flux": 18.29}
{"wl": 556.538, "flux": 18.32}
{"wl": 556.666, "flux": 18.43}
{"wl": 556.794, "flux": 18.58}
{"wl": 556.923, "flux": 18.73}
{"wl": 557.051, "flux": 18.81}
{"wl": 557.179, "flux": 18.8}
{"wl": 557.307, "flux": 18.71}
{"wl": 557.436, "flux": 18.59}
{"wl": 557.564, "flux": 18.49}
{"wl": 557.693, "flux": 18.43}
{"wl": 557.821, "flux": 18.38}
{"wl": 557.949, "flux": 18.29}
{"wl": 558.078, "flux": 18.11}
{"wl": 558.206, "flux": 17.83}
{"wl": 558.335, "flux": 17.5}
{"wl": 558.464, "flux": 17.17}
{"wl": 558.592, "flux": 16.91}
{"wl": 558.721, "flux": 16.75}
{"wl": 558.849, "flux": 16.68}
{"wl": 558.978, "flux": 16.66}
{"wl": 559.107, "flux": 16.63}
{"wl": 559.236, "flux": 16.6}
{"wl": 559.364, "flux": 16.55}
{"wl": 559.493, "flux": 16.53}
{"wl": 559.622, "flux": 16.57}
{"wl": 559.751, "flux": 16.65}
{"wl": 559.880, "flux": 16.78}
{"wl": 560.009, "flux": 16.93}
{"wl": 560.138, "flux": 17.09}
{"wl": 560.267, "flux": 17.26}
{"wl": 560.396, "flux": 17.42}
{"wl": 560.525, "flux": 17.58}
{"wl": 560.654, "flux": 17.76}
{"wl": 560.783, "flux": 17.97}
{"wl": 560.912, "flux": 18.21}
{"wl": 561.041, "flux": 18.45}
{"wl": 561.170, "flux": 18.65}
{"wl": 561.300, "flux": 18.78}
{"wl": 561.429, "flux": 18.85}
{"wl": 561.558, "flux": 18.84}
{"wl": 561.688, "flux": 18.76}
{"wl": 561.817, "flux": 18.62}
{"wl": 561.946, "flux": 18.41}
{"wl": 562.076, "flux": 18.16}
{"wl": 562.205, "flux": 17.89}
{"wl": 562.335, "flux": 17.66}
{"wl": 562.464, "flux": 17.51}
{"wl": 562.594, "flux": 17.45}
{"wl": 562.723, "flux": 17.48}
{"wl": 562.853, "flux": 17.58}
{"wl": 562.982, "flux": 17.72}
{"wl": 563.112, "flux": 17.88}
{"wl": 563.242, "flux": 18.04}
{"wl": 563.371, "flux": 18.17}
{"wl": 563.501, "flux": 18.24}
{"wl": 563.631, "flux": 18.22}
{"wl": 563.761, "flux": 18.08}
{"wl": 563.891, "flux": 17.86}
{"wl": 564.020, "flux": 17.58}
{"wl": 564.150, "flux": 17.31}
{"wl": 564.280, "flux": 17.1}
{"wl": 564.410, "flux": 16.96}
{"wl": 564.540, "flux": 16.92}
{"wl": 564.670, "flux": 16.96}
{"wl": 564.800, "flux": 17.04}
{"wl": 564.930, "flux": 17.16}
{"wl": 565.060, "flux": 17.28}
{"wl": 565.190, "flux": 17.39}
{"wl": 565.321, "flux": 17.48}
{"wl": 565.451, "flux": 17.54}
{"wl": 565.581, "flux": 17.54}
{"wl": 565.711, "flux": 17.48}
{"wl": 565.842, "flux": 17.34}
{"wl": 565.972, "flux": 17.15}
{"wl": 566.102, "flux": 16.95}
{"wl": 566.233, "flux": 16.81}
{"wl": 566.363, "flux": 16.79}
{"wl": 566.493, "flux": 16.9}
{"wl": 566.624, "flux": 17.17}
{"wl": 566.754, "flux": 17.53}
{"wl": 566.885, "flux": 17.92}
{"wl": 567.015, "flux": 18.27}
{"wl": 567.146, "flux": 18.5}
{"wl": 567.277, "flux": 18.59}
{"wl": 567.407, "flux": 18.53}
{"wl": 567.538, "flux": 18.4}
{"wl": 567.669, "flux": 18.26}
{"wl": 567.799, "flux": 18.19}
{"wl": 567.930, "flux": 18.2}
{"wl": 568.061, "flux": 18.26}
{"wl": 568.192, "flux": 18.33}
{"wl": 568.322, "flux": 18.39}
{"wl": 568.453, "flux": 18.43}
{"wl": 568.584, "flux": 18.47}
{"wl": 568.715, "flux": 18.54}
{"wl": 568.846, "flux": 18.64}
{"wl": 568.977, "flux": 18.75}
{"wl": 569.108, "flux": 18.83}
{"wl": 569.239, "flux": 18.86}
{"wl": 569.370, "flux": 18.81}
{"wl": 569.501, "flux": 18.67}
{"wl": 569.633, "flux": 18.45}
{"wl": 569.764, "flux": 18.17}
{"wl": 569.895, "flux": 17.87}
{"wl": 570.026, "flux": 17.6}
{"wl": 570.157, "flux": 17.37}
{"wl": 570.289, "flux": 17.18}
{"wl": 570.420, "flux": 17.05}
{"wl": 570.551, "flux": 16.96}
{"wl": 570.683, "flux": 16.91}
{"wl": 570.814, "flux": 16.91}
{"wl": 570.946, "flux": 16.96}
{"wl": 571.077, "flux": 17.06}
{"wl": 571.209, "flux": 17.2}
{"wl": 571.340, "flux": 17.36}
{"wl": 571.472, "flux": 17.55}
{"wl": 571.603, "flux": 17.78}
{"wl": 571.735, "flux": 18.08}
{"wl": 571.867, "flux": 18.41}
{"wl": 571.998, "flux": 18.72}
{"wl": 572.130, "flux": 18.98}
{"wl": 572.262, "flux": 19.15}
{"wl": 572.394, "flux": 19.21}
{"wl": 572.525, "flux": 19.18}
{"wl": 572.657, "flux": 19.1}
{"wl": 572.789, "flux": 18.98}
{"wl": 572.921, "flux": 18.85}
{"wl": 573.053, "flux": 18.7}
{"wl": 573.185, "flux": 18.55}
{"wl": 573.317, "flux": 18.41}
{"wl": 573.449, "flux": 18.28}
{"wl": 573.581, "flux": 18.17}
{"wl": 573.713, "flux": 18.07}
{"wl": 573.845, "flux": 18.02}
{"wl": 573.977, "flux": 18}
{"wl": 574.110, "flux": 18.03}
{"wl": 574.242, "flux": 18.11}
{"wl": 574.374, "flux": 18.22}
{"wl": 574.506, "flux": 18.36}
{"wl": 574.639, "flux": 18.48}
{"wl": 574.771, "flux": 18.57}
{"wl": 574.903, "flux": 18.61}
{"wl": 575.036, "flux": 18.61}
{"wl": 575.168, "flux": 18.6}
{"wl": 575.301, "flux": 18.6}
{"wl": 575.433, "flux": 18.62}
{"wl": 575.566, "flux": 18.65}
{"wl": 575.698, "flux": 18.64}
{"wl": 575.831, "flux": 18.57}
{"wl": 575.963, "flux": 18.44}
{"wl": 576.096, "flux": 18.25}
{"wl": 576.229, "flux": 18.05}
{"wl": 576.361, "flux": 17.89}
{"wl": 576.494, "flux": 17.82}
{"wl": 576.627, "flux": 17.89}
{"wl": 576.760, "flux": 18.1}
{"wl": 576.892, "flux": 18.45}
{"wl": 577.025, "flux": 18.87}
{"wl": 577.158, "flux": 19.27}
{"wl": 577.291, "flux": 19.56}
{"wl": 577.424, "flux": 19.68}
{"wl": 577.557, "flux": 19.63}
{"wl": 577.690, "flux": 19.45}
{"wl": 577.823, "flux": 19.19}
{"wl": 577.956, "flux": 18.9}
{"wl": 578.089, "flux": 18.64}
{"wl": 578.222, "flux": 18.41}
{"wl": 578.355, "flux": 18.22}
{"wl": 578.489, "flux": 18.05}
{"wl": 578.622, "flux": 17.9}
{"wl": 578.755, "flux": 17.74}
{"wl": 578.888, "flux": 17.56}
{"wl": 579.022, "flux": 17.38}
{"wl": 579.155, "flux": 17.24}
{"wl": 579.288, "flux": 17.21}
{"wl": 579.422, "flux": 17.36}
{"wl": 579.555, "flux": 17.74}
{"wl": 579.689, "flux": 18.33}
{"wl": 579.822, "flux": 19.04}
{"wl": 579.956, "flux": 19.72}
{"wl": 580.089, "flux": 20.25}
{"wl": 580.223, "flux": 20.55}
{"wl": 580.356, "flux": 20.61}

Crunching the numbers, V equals 0.04 nm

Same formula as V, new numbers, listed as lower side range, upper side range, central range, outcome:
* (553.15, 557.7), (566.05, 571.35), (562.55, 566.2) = 0.14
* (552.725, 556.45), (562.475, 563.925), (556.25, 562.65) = 0.17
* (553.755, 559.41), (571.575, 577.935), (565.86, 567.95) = 0.08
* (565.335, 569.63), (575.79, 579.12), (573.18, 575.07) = 0.00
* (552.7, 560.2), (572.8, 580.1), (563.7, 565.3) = 0.09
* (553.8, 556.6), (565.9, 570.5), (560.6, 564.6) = 0.09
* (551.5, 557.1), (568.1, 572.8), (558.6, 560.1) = 0.14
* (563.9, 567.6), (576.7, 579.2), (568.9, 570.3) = -0.04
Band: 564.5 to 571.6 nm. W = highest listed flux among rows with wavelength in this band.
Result 18.86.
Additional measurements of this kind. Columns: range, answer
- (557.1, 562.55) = 18.85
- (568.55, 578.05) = 19.68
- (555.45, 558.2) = 18.81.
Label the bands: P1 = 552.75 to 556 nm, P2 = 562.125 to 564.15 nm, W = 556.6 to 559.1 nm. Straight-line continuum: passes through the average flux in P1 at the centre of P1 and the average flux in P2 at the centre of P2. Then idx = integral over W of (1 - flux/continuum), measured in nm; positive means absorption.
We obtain 0.07 nm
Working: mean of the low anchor 19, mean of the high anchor 17.8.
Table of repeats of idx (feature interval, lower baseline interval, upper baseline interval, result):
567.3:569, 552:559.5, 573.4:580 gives -0.01 nm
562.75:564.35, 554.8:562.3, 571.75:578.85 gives 0.03 nm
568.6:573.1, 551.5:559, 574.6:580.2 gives 0.07 nm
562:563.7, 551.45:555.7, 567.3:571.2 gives 0.03 nm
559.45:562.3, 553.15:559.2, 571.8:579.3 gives 0.10 nm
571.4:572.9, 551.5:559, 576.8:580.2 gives -0.01 nm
